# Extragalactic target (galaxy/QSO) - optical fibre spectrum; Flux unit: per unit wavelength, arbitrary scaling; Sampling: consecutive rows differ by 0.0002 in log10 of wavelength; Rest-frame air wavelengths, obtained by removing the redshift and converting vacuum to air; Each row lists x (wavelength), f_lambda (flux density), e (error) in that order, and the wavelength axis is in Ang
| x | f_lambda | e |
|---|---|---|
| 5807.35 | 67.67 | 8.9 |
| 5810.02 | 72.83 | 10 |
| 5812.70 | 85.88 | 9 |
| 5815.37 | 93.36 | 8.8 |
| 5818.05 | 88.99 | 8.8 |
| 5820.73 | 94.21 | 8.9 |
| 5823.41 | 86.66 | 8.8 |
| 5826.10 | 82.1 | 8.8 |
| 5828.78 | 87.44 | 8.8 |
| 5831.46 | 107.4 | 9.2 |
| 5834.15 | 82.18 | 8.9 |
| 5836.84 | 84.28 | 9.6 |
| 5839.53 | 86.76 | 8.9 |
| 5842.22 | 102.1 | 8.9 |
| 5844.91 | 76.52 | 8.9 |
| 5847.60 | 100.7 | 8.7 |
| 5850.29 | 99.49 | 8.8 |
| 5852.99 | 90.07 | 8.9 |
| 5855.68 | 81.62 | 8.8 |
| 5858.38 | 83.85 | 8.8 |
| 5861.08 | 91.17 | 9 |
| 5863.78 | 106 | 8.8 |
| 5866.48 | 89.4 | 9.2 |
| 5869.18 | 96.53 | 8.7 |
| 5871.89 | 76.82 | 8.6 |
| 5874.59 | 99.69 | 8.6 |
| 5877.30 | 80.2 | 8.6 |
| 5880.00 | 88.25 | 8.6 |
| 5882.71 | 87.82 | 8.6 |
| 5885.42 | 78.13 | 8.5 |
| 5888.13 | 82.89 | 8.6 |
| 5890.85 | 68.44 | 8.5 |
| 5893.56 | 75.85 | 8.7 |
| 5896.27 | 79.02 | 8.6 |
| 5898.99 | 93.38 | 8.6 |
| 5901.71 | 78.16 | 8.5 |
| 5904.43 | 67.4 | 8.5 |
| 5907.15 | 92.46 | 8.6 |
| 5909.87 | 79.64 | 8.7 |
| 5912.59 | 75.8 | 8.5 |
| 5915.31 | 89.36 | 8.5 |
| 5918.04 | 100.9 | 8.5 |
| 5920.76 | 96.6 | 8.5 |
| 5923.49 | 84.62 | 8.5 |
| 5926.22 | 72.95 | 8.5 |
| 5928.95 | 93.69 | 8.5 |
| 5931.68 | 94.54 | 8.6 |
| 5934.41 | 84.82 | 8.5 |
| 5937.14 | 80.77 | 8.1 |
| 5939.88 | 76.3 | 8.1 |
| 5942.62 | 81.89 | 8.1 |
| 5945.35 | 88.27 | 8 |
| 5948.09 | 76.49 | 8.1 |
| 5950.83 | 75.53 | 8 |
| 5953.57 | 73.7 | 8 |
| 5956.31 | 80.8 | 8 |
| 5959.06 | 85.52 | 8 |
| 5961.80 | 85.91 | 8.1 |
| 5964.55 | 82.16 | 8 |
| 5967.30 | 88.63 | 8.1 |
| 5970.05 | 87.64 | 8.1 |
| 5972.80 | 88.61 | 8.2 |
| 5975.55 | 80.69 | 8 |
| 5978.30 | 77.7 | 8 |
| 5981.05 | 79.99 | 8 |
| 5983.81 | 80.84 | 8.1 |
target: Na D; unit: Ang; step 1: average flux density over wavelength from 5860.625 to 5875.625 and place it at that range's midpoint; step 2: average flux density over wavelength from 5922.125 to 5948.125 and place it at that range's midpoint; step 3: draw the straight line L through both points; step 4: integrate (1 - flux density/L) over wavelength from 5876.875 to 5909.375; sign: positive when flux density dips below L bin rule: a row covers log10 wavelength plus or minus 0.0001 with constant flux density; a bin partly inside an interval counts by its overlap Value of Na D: 3.2 Ang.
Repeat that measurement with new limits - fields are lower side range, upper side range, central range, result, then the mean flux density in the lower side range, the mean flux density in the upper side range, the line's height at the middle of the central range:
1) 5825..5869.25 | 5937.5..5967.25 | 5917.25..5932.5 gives -1.2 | 90.9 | 81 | 83.6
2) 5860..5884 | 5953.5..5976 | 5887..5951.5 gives 3.3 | 90.7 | 84.4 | 87.5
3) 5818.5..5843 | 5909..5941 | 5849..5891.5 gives 0.3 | 90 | 86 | 88.3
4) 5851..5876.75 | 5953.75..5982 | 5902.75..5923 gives 0.3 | 90.4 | 83.4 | 87.1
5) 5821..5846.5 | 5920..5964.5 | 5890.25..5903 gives 0.9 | 88.7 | 83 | 85.4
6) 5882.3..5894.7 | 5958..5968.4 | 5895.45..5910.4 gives -0.5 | 77.9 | 85.5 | 79.4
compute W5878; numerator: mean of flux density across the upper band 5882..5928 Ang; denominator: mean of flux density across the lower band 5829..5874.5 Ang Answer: 0.91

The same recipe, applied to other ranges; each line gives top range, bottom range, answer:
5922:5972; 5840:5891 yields 0.94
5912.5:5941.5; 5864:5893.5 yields 1.02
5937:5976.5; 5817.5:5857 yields 0.91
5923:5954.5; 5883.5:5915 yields 1.03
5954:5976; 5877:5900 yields 1.04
